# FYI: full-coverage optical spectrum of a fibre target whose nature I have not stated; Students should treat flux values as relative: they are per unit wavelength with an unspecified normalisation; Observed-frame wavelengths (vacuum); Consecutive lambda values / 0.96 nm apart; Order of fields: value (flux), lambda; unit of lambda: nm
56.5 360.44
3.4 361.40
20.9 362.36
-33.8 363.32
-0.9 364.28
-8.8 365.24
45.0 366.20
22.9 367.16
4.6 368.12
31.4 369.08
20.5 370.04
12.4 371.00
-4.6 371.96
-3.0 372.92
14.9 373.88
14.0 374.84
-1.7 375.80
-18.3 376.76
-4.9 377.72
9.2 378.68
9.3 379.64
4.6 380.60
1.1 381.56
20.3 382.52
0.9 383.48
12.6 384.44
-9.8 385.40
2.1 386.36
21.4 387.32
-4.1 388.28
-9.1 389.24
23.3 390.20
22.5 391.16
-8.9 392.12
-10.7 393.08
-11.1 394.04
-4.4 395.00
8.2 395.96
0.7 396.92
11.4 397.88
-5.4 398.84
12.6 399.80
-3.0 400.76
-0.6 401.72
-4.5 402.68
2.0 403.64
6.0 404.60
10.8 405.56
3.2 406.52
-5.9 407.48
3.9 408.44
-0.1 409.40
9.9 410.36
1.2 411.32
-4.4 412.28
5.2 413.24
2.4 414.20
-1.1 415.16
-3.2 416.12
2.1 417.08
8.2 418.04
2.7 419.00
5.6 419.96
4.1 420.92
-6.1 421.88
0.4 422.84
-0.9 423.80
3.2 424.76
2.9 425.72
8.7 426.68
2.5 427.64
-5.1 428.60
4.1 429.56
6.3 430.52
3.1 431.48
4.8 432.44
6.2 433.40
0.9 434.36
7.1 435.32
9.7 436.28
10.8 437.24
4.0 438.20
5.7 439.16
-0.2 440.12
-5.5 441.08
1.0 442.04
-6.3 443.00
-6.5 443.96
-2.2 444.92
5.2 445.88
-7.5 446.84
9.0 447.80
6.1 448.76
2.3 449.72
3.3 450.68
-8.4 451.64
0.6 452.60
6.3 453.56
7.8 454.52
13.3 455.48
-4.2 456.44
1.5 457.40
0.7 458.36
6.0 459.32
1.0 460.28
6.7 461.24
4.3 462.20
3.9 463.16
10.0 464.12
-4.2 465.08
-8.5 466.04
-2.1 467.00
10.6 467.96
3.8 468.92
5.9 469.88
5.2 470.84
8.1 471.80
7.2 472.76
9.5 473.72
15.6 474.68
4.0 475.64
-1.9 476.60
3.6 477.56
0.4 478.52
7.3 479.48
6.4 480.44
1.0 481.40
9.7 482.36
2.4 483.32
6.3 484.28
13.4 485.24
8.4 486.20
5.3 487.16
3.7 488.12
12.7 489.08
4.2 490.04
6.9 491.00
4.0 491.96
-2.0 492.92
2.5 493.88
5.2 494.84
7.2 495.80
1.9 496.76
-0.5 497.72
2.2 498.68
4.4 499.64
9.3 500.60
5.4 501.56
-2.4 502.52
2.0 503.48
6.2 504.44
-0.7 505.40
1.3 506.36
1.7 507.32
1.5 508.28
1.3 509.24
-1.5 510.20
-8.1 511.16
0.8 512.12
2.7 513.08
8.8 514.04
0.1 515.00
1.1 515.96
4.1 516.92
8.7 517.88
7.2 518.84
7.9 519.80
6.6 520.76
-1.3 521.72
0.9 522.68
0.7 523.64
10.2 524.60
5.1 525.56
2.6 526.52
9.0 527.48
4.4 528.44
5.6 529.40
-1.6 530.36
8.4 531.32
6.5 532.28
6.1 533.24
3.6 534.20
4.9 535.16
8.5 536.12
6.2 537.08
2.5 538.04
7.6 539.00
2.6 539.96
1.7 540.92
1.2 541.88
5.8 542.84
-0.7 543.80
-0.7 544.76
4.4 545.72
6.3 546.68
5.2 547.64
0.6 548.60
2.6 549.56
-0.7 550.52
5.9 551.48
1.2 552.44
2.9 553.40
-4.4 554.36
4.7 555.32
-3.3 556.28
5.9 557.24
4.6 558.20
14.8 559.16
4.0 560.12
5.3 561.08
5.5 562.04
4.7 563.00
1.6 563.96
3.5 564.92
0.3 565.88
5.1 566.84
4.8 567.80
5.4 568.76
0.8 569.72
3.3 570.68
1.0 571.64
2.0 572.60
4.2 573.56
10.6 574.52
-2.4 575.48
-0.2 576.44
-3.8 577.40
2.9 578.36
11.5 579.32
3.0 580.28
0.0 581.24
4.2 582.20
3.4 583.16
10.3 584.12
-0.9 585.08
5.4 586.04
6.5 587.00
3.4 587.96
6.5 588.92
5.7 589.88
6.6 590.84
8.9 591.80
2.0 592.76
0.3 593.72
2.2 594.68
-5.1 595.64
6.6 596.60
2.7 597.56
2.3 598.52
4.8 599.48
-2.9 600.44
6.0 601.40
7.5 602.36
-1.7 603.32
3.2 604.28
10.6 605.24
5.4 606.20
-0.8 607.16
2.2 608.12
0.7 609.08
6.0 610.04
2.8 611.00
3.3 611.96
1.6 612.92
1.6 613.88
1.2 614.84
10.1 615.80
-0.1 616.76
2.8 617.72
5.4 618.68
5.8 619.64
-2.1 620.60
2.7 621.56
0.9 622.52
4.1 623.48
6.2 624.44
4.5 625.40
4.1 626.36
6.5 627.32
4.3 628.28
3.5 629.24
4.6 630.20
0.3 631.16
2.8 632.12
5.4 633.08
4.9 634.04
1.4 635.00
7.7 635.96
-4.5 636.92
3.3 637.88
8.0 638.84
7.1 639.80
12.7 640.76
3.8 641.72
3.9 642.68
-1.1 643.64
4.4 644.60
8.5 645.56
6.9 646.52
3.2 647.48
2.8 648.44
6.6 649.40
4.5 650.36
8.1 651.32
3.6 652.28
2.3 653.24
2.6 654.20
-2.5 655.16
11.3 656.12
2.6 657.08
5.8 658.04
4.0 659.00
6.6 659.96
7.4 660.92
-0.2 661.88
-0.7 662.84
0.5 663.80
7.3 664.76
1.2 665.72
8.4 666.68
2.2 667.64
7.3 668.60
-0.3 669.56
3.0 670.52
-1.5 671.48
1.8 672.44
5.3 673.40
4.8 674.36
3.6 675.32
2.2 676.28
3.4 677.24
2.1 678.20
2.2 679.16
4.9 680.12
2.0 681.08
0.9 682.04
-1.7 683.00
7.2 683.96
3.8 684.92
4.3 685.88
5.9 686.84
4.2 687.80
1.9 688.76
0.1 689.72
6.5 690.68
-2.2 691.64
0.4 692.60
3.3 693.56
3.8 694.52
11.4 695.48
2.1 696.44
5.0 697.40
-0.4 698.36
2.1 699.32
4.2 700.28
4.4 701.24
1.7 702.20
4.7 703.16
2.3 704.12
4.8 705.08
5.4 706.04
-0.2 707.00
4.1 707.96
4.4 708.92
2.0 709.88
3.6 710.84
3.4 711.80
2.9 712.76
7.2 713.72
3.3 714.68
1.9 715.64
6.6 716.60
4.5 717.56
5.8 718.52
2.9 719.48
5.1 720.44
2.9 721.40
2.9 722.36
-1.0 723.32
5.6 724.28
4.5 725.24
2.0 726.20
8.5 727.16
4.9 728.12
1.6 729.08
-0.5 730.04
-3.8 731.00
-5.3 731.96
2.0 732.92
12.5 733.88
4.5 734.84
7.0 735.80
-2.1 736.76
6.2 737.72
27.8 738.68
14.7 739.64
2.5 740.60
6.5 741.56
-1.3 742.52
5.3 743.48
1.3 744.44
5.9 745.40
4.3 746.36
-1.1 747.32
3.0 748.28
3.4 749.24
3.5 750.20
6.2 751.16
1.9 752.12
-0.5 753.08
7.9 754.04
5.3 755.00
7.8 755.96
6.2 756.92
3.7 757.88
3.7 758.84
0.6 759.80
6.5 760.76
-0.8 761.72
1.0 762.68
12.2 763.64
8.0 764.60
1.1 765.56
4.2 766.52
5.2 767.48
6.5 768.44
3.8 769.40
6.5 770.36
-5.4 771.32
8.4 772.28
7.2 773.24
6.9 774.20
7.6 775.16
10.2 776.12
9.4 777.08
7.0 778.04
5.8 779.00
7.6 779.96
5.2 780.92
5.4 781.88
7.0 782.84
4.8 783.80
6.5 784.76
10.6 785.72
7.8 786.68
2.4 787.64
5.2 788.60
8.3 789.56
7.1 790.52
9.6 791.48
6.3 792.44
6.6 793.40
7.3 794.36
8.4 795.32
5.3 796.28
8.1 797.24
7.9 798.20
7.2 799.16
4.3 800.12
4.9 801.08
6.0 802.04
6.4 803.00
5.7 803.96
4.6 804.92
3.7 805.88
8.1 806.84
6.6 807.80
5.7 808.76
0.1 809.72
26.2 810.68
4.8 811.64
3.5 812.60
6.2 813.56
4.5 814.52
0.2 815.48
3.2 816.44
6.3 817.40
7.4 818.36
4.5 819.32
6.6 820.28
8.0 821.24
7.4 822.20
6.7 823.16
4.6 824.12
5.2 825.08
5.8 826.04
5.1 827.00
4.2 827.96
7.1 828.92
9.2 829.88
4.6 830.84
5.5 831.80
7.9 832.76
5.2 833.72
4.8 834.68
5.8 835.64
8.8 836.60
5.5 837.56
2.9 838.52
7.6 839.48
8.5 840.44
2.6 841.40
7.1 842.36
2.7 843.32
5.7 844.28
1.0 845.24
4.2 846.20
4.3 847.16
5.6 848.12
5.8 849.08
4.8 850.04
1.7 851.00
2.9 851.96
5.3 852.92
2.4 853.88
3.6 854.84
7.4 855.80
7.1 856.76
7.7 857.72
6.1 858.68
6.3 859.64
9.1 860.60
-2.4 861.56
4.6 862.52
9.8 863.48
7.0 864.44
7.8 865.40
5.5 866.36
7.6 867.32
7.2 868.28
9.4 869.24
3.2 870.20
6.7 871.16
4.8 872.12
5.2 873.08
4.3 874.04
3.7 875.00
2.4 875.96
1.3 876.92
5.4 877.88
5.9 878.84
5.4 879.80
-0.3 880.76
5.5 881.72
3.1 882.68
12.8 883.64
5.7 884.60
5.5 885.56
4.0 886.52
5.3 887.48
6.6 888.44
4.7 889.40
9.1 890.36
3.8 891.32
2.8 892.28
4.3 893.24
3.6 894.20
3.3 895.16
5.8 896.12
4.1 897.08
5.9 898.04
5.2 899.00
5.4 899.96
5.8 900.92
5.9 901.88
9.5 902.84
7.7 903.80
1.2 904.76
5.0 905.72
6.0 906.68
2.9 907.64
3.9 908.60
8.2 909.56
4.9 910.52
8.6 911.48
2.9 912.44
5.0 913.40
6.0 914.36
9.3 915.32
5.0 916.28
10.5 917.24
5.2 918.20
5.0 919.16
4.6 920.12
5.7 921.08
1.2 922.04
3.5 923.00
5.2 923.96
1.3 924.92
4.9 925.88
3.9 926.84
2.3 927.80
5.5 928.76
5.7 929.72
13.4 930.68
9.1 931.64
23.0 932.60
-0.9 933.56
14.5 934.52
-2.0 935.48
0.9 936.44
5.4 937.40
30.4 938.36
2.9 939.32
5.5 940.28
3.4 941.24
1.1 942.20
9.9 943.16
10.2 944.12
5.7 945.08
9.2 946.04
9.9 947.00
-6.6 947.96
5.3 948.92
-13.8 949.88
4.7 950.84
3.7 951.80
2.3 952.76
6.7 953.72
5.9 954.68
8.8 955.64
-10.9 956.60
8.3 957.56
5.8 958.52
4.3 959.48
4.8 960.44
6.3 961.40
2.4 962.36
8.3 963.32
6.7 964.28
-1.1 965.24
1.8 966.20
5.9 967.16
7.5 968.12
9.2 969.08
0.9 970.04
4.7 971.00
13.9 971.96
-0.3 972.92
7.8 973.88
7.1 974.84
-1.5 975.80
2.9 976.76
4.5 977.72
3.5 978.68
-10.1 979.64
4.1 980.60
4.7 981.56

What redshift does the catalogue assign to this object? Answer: 0.98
